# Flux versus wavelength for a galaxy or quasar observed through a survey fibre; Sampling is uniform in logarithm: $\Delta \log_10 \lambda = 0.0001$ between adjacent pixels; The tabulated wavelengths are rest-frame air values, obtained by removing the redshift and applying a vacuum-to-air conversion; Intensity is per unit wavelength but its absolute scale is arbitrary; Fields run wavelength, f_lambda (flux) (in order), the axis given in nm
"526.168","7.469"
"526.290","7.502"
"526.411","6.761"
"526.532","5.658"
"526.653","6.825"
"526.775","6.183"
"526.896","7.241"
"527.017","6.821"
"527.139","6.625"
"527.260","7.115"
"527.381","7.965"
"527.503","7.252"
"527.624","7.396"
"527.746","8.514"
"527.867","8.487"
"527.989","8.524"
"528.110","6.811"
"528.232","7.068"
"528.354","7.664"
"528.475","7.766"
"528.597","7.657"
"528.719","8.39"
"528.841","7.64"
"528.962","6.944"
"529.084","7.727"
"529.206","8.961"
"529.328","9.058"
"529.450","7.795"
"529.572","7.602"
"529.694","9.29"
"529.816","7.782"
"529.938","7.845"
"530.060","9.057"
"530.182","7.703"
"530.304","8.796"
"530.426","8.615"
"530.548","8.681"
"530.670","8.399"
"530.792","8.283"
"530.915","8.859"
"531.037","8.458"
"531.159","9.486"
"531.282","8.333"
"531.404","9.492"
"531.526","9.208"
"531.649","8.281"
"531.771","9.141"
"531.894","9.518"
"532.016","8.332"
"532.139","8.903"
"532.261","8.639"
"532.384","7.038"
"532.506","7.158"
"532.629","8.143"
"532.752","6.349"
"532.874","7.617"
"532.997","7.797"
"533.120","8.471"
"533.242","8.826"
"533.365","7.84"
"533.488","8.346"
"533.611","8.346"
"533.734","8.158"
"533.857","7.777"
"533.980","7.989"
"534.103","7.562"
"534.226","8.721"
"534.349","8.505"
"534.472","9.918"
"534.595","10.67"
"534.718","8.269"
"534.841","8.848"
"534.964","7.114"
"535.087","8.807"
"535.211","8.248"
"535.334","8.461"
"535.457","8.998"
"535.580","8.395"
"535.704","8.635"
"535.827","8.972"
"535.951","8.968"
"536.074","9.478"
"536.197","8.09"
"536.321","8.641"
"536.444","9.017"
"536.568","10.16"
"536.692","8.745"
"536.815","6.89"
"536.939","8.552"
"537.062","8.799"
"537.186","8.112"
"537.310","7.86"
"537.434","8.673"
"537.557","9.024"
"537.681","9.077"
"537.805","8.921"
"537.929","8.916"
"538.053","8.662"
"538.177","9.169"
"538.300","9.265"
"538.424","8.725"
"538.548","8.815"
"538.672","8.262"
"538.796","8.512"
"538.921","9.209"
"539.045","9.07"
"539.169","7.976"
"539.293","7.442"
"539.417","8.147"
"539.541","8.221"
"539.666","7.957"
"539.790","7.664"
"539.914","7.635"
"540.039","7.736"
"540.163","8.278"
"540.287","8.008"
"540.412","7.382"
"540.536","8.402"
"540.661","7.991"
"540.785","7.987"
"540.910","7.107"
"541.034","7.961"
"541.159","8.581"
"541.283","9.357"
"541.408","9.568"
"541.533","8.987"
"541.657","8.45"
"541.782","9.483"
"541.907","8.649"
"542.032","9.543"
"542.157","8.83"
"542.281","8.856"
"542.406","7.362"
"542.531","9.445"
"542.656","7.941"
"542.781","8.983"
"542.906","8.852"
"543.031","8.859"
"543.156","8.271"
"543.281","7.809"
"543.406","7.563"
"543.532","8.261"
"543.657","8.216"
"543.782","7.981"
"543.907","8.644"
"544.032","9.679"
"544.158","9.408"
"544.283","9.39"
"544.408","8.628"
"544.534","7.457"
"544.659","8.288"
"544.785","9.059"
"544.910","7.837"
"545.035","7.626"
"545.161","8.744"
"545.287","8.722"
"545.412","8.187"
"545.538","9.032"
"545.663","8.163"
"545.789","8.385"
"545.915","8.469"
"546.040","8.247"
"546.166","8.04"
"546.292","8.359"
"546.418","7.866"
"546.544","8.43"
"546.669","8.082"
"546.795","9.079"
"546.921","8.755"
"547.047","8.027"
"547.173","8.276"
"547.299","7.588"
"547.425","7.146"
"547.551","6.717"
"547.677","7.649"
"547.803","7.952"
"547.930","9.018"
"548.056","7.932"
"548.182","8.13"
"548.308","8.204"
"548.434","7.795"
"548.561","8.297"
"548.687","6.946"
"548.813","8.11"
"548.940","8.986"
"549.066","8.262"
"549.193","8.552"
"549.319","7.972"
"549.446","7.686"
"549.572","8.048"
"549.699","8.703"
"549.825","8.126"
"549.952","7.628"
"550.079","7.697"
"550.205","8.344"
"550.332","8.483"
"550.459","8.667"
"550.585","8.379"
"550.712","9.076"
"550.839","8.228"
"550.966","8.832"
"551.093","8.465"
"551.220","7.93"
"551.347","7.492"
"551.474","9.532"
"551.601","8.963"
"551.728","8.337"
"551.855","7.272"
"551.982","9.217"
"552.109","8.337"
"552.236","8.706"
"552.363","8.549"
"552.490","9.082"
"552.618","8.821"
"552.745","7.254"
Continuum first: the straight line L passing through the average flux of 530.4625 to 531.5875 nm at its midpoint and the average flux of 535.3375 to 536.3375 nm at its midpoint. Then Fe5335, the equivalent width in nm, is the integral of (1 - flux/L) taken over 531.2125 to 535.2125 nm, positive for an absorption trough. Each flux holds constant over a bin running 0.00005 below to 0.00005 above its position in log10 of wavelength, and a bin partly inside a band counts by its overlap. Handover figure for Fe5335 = 0.18 nm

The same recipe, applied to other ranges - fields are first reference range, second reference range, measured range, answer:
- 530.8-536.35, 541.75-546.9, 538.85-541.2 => 0.13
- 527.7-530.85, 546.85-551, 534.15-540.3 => -0.35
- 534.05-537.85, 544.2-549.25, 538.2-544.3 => -0.01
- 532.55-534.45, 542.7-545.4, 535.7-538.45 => -0.19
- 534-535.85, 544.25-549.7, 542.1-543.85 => -0.01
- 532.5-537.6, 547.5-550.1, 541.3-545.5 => -0.21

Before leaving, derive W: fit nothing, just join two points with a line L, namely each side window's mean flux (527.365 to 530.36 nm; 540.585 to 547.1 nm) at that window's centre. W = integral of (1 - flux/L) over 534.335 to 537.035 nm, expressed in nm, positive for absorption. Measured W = -0.18 nm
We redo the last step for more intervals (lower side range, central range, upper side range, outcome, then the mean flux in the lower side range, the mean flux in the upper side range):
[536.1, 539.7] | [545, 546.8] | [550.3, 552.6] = 0.04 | 8.6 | 8.54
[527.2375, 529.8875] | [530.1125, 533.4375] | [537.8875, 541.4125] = -0.15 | 7.89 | 8.32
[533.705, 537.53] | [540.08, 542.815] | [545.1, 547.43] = -0.02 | 8.59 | 8.32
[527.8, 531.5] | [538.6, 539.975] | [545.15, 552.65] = 0.01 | 8.25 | 8.27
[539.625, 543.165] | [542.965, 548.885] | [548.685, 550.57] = 0.04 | 8.43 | 8.19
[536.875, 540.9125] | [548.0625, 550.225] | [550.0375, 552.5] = 0.10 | 8.37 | 8.48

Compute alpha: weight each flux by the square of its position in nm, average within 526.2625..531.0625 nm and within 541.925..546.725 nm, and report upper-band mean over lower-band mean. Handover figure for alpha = 1.2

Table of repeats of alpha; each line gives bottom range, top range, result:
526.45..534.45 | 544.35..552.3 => 1.10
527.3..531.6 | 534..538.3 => 1.09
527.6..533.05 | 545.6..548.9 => 1.05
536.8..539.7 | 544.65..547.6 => 0.99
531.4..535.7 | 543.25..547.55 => 1.04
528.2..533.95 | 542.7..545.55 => 1.08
